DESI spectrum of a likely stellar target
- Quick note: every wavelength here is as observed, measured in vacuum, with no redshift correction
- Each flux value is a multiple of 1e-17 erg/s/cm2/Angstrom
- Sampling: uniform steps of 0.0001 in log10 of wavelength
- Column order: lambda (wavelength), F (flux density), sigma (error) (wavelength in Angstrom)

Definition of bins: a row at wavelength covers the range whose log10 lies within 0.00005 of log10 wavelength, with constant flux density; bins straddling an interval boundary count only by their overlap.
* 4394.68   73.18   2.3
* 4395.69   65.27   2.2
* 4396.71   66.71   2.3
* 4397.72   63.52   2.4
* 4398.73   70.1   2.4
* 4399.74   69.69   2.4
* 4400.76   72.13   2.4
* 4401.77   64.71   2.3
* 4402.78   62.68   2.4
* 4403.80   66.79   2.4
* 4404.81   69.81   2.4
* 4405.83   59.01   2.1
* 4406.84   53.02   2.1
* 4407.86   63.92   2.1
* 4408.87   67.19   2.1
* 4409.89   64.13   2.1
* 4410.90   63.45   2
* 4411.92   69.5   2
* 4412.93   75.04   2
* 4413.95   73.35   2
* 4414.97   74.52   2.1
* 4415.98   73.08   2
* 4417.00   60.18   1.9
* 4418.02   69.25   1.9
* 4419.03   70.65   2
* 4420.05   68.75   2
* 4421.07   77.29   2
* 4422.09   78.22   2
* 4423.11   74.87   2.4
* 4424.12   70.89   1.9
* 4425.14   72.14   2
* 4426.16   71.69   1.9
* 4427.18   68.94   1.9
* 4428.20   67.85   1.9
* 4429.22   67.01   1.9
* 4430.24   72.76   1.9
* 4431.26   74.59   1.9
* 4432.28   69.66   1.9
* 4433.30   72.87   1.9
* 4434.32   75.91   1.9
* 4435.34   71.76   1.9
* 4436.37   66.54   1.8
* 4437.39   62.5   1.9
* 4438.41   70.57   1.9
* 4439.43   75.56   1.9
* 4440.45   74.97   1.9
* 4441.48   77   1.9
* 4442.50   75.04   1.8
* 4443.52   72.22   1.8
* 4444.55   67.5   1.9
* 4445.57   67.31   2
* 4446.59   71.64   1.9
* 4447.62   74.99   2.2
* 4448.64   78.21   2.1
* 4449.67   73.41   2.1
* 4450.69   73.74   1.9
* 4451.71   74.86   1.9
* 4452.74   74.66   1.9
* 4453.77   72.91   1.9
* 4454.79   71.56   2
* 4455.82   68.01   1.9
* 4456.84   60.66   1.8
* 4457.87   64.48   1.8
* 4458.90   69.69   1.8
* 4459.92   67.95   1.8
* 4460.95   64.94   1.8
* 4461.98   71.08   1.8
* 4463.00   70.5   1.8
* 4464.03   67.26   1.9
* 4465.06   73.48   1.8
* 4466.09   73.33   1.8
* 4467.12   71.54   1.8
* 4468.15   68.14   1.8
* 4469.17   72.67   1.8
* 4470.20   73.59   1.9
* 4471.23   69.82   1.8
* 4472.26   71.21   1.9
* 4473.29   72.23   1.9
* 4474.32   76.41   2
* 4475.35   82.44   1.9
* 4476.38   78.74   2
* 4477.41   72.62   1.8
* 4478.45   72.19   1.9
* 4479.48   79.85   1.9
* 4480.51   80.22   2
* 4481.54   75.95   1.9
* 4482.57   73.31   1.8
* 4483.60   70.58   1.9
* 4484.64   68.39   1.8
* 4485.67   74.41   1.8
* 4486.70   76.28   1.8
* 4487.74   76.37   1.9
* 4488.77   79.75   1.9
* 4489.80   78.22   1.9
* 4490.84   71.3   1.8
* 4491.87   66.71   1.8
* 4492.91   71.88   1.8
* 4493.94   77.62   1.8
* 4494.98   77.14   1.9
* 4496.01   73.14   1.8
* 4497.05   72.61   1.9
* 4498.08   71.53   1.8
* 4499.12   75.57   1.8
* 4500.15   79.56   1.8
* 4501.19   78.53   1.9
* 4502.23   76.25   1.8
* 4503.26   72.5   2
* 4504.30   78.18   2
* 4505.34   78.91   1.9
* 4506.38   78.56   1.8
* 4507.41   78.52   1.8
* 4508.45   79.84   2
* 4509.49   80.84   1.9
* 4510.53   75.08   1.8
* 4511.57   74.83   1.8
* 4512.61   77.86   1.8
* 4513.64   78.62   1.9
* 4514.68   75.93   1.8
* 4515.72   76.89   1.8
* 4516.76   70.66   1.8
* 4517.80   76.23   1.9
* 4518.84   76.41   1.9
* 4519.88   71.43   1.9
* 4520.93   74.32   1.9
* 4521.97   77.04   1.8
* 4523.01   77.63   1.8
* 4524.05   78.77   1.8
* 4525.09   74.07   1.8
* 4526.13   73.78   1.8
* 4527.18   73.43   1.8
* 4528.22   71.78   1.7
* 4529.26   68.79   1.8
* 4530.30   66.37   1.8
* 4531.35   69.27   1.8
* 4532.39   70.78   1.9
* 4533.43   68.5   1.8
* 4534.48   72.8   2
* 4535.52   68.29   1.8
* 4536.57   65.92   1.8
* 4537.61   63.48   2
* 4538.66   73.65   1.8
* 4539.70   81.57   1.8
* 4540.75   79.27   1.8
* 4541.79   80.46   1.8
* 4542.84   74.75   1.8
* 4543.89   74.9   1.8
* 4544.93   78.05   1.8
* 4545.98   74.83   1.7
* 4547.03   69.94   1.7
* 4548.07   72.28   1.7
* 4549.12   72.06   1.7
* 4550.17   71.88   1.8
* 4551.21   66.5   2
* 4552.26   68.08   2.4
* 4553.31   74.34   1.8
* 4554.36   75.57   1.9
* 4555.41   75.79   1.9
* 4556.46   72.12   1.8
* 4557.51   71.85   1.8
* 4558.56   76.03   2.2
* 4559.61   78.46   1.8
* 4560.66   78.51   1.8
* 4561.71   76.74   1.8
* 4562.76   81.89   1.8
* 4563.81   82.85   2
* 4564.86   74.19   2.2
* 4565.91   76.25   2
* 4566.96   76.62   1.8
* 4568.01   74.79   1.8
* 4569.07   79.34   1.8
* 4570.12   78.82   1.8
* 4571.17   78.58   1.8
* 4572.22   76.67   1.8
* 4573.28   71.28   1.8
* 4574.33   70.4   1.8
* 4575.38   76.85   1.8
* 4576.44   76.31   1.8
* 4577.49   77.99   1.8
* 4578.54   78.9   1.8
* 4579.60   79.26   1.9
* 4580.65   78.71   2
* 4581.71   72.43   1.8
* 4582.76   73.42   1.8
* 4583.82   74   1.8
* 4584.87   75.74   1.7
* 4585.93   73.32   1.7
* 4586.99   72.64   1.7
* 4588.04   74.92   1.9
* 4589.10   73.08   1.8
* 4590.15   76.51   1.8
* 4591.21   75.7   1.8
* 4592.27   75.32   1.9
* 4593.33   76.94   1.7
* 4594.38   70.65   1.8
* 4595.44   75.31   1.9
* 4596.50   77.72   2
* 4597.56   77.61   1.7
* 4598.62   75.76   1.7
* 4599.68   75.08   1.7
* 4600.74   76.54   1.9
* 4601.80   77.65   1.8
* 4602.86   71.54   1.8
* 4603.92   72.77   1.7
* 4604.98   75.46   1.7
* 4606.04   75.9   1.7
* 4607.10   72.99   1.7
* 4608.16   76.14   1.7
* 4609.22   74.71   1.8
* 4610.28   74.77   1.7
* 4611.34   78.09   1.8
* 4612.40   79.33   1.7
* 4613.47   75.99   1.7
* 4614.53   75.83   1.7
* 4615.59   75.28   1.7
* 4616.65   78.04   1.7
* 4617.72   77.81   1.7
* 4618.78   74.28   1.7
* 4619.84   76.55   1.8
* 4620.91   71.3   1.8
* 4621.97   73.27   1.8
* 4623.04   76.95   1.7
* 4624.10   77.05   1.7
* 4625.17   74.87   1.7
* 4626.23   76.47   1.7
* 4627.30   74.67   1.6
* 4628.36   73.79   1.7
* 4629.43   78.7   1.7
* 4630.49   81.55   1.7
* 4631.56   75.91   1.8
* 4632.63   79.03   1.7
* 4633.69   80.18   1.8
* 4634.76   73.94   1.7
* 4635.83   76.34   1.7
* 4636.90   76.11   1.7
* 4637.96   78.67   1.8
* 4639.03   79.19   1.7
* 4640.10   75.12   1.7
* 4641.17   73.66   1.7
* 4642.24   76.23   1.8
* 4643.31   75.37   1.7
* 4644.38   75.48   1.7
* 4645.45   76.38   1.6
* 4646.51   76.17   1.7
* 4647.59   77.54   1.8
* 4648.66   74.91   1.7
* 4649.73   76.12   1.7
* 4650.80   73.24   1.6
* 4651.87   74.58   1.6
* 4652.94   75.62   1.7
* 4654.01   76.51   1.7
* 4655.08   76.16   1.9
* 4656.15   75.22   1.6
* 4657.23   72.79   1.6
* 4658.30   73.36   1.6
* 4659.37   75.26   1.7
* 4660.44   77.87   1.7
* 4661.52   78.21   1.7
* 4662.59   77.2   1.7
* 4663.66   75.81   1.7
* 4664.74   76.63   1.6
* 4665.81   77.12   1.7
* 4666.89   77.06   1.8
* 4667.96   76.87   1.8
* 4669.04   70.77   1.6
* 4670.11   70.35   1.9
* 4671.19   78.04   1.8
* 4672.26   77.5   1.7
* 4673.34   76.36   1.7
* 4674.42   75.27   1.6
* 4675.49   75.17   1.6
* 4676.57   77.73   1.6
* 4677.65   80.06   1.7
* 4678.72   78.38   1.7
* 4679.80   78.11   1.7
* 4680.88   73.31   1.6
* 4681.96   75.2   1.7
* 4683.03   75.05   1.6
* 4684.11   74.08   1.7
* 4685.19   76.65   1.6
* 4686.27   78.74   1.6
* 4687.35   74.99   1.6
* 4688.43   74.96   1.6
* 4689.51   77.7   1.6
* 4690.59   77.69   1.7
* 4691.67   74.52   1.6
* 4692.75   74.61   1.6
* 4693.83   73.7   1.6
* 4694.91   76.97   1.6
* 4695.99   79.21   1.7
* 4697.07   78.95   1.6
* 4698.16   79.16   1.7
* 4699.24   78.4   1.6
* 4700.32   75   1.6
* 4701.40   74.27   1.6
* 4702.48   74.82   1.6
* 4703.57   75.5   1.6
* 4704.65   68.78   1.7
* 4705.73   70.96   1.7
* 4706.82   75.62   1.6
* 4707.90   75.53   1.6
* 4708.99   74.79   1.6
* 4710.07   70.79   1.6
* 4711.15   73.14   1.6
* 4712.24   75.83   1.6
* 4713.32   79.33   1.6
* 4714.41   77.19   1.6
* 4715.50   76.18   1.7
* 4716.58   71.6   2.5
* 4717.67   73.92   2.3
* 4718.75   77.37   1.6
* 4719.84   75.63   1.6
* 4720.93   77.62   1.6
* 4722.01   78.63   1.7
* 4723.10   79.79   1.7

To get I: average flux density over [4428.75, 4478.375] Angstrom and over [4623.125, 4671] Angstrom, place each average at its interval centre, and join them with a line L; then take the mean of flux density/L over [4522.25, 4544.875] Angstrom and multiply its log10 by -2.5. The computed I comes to 0.01 mag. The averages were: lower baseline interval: 71.7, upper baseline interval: 76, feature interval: 72.9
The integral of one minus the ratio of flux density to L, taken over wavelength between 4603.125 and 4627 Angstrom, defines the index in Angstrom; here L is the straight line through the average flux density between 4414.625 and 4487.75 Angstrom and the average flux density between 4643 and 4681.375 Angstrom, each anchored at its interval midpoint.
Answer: -0.2 Angstrom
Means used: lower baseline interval 72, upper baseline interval 75.9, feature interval 75.6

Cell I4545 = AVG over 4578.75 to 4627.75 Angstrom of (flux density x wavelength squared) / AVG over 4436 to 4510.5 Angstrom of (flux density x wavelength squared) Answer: 1.09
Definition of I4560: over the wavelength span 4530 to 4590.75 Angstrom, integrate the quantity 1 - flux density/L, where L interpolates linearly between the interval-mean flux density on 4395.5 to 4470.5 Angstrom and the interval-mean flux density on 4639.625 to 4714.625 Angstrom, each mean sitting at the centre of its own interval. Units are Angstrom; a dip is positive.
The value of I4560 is -1.3 Angstrom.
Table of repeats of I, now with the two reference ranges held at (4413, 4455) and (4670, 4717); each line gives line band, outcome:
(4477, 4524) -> -0.04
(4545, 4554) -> 0.03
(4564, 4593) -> -0.02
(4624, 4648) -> -0.02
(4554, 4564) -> -0.04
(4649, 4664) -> -0.01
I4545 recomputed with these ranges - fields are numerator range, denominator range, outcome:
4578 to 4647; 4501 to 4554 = 1.06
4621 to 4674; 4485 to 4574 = 1.07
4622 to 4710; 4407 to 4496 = 1.16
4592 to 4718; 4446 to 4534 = 1.10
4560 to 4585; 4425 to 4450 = 1.14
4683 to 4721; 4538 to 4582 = 1.06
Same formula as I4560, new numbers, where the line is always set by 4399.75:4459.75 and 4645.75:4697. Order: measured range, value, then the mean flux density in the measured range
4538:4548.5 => -0.4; 75.8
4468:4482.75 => -0.7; 74.9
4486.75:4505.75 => -1.0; 75.3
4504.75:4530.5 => -1.2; 75.6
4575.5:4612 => -0.7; 75.4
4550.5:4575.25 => -0.7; 75.5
